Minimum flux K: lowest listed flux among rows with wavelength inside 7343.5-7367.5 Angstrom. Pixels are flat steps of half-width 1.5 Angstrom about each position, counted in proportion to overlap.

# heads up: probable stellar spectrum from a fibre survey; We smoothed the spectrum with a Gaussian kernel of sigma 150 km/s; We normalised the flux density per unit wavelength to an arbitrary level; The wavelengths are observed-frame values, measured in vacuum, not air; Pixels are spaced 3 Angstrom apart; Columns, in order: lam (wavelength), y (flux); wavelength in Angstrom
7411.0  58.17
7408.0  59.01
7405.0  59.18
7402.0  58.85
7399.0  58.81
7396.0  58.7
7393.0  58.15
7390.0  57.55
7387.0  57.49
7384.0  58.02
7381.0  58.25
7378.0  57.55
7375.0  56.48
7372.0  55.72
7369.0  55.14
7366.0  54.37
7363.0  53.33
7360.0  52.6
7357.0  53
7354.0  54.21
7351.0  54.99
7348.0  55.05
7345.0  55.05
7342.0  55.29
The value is 52.6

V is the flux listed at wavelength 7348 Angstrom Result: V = 55.05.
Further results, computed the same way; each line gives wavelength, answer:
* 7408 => 59.01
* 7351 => 54.99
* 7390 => 57.55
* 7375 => 56.48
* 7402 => 58.85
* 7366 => 54.37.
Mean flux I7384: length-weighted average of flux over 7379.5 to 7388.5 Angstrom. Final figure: 57.9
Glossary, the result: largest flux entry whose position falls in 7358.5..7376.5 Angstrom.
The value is 56.48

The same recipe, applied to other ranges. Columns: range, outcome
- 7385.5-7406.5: 59.18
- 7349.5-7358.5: 54.99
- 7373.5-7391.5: 58.25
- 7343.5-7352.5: 55.05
